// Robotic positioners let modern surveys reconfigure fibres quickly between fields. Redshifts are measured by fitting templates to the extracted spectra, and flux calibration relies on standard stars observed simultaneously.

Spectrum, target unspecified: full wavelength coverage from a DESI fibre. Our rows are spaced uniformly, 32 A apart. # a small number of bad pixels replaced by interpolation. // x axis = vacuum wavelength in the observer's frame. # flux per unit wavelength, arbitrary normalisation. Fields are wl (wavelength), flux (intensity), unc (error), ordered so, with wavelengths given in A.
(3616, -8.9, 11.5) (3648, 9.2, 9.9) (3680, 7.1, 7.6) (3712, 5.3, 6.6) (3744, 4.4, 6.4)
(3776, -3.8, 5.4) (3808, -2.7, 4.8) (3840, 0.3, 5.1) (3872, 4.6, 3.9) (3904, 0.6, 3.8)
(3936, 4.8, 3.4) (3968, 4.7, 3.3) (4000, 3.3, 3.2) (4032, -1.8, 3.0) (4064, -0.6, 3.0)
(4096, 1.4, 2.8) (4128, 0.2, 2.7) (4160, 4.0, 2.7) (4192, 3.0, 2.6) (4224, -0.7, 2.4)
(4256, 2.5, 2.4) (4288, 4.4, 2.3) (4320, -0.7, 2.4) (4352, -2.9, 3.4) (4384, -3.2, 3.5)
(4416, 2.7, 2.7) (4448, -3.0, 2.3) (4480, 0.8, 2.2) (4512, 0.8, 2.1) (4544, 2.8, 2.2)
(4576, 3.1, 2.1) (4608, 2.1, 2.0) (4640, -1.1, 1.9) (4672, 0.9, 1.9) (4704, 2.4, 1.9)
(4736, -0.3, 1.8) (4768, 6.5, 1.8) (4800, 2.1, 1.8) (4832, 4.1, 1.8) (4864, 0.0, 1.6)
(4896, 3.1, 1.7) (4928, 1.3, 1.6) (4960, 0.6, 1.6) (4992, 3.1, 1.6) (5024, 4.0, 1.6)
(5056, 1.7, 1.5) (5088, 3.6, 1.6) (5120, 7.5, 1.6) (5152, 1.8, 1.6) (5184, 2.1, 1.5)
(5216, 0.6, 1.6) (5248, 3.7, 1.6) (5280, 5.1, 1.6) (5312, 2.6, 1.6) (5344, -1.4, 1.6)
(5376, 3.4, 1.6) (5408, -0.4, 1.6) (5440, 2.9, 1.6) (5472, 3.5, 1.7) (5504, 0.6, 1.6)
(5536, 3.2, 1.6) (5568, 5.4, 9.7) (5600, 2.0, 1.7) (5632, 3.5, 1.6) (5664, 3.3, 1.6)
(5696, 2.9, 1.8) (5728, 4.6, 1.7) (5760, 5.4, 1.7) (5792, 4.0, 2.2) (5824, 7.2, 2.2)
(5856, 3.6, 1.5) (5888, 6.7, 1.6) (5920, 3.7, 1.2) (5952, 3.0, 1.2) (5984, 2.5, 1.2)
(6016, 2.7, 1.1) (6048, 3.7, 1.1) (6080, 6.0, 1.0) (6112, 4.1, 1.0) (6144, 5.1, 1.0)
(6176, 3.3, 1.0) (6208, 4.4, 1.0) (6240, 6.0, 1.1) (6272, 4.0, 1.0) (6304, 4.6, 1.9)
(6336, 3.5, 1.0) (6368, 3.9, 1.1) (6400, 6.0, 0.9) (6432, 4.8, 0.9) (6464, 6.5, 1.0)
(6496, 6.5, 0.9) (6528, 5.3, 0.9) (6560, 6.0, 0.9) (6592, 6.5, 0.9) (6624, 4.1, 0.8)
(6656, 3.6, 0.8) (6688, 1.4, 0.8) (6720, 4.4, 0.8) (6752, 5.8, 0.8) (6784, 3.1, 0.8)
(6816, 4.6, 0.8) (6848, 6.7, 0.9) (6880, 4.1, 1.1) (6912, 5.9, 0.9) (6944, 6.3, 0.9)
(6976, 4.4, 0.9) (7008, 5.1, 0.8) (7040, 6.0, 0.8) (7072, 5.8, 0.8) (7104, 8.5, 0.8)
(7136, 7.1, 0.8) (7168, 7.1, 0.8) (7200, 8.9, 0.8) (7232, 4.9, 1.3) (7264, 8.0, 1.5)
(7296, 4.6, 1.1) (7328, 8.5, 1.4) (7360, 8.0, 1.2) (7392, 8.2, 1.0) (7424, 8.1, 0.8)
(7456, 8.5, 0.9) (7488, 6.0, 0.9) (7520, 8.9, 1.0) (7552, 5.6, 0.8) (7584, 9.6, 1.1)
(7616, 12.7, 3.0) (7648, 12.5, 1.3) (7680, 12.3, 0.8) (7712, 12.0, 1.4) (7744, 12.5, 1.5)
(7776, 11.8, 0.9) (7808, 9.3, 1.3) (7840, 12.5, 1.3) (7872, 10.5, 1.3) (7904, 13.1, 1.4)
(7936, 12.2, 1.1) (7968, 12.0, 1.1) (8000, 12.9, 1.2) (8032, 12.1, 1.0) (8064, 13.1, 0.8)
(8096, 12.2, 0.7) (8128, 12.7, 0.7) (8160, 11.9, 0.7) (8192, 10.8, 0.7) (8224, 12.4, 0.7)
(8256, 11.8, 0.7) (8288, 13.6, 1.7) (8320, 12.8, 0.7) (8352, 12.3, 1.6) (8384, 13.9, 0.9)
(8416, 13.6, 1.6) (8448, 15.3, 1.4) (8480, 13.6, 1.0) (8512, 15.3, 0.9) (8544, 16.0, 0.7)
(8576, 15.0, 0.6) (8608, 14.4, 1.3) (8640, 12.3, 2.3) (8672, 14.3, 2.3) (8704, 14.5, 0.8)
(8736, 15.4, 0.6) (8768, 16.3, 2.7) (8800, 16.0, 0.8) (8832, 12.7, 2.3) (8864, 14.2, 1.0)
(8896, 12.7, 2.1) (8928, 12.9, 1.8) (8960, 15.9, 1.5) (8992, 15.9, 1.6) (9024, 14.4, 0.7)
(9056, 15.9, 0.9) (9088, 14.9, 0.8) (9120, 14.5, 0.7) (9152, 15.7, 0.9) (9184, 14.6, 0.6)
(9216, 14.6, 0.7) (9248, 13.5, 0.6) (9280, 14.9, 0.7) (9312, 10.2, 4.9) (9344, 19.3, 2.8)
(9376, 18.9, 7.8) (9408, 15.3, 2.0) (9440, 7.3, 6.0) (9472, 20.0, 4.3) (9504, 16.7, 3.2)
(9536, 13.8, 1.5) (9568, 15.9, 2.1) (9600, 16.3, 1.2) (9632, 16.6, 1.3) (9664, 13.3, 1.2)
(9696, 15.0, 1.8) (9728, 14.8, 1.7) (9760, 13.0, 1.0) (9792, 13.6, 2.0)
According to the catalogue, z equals 0.90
